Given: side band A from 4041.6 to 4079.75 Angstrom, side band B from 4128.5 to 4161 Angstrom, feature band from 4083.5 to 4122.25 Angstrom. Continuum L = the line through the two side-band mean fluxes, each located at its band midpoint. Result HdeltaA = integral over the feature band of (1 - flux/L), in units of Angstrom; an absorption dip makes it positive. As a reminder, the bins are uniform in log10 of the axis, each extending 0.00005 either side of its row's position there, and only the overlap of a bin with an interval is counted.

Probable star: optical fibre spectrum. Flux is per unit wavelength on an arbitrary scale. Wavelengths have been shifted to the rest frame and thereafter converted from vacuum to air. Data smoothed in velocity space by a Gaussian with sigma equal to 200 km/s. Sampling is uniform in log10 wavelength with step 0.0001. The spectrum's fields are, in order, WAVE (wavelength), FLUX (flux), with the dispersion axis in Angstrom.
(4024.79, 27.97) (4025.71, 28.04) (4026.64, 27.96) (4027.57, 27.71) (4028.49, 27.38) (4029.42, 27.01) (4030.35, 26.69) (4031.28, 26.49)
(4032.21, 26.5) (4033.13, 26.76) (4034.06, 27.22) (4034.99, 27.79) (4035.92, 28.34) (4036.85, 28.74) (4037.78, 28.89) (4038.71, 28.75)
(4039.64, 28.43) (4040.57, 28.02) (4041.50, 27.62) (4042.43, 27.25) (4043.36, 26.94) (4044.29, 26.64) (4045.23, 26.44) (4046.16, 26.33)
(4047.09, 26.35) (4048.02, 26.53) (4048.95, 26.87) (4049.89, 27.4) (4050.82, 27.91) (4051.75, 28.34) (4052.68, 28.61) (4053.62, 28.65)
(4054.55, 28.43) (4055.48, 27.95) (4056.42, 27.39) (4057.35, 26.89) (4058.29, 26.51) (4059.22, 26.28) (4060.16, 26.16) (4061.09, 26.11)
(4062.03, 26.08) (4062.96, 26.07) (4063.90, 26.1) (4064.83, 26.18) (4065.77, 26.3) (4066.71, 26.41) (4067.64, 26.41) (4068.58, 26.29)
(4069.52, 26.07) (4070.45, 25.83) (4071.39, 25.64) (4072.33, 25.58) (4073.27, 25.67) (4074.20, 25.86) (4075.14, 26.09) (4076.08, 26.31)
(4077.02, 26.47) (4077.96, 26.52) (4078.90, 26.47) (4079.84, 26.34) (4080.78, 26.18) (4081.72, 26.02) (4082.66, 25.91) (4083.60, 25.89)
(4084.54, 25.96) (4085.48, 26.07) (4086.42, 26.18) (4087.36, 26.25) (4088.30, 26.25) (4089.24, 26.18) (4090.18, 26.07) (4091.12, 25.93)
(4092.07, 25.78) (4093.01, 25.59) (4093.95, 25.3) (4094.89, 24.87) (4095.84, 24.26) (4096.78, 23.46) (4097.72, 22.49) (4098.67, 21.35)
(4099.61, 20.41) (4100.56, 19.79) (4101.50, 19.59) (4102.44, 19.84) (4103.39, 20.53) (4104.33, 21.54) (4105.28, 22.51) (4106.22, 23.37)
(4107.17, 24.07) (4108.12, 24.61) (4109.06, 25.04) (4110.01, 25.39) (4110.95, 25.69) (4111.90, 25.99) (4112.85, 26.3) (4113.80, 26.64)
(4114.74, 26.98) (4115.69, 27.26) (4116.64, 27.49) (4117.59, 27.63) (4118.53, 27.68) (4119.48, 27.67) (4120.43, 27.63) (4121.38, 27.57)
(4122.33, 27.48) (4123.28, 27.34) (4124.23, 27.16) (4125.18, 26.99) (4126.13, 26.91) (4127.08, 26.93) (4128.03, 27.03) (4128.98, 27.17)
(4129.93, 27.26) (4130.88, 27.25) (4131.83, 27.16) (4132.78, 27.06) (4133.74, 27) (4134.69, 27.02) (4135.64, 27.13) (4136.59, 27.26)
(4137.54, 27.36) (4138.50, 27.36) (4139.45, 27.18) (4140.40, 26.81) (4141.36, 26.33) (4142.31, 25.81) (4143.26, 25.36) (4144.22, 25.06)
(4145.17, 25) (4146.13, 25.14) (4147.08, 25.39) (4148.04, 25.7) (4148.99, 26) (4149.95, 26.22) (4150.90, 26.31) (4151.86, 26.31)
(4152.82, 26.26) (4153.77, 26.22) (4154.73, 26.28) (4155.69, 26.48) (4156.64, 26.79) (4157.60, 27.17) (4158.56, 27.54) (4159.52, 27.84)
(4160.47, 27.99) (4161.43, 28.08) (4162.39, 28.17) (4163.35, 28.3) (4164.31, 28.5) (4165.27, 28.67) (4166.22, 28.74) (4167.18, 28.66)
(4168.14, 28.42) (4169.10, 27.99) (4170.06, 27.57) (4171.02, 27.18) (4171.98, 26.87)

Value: 2.6 Angstrom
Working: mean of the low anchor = 26.7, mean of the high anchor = 26.6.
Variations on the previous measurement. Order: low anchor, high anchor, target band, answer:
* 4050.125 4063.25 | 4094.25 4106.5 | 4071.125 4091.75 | -1.6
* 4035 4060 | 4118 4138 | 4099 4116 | 2.3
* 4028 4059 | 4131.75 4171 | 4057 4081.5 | 1.0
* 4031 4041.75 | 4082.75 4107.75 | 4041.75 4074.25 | -0.4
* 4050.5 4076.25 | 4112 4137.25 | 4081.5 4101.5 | 1.7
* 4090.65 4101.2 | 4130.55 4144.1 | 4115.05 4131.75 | -1.1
